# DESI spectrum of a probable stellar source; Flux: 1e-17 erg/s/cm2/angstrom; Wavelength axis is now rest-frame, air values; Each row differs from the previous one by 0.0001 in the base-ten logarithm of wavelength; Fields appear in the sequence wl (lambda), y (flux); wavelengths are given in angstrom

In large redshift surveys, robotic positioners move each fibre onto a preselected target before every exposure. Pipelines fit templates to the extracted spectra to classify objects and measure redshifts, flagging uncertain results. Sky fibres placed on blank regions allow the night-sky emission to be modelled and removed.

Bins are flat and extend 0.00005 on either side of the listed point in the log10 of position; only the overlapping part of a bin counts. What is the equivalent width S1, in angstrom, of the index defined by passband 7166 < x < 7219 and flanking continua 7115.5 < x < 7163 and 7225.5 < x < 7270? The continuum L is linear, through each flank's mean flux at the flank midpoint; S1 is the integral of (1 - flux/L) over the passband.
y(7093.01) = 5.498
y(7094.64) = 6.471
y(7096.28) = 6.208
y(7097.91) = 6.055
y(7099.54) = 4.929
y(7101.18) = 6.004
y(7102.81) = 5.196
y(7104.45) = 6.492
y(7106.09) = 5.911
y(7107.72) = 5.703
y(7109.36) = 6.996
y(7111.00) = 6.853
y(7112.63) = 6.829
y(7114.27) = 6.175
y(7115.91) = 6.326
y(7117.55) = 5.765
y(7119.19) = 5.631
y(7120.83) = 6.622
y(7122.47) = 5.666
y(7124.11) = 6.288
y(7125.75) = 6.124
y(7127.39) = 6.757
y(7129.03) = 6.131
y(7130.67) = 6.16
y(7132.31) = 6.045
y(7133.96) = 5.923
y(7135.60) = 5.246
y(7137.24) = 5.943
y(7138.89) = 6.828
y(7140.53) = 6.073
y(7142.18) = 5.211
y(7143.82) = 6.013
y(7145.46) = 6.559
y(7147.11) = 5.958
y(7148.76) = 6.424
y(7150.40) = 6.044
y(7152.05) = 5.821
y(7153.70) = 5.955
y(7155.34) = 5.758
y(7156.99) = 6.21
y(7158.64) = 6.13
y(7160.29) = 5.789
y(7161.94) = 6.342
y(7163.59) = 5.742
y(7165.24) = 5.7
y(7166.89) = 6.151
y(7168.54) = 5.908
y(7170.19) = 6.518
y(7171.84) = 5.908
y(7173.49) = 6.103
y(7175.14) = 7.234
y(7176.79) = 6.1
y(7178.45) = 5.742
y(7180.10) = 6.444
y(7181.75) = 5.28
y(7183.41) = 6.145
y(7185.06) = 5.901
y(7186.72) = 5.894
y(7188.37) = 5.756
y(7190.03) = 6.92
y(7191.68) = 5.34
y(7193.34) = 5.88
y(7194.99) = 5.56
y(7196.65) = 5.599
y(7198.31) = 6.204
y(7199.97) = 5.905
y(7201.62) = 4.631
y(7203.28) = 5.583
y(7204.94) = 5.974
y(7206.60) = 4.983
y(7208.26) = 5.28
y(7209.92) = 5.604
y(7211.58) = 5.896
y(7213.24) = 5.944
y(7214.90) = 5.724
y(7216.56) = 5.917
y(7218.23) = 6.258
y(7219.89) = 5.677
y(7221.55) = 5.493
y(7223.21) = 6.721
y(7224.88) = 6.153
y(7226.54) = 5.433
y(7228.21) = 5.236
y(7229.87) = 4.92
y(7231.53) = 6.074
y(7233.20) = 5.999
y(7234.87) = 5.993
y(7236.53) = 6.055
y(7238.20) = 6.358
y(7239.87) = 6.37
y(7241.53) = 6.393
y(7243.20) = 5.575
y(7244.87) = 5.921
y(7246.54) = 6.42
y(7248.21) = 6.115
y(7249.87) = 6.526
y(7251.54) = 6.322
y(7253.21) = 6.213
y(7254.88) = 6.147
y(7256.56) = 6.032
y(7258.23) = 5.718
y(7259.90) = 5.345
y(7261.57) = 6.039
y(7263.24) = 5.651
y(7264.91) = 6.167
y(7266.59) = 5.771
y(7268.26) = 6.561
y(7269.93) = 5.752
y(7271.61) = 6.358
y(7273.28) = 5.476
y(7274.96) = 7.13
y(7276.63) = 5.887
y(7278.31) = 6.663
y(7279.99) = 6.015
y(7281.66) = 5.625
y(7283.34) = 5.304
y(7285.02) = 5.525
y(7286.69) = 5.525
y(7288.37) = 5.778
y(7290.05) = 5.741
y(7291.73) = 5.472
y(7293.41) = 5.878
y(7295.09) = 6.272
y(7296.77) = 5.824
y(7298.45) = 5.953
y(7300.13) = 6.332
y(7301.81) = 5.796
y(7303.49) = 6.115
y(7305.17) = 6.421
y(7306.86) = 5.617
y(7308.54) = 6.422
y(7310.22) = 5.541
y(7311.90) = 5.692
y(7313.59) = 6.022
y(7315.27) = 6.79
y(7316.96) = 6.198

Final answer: 1.2 angstrom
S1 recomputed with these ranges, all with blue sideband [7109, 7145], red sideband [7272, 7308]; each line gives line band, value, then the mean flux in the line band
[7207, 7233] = 1.2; 5.75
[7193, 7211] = 1.5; 5.56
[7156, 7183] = 0.1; 6.08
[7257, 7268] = 0.3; 5.83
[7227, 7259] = -0.1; 6.01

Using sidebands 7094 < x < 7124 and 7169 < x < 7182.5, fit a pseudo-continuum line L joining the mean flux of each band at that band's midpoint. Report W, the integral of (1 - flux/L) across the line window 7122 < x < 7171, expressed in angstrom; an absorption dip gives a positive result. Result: 0.7 angstrom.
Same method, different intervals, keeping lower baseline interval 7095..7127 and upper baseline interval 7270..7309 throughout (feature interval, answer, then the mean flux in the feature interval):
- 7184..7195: 0.2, 5.93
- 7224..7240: 0.4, 5.84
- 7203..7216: 0.8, 5.63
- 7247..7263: -0.2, 6.05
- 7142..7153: 0.0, 6.05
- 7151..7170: 0.3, 5.97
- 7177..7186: 0.2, 5.91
